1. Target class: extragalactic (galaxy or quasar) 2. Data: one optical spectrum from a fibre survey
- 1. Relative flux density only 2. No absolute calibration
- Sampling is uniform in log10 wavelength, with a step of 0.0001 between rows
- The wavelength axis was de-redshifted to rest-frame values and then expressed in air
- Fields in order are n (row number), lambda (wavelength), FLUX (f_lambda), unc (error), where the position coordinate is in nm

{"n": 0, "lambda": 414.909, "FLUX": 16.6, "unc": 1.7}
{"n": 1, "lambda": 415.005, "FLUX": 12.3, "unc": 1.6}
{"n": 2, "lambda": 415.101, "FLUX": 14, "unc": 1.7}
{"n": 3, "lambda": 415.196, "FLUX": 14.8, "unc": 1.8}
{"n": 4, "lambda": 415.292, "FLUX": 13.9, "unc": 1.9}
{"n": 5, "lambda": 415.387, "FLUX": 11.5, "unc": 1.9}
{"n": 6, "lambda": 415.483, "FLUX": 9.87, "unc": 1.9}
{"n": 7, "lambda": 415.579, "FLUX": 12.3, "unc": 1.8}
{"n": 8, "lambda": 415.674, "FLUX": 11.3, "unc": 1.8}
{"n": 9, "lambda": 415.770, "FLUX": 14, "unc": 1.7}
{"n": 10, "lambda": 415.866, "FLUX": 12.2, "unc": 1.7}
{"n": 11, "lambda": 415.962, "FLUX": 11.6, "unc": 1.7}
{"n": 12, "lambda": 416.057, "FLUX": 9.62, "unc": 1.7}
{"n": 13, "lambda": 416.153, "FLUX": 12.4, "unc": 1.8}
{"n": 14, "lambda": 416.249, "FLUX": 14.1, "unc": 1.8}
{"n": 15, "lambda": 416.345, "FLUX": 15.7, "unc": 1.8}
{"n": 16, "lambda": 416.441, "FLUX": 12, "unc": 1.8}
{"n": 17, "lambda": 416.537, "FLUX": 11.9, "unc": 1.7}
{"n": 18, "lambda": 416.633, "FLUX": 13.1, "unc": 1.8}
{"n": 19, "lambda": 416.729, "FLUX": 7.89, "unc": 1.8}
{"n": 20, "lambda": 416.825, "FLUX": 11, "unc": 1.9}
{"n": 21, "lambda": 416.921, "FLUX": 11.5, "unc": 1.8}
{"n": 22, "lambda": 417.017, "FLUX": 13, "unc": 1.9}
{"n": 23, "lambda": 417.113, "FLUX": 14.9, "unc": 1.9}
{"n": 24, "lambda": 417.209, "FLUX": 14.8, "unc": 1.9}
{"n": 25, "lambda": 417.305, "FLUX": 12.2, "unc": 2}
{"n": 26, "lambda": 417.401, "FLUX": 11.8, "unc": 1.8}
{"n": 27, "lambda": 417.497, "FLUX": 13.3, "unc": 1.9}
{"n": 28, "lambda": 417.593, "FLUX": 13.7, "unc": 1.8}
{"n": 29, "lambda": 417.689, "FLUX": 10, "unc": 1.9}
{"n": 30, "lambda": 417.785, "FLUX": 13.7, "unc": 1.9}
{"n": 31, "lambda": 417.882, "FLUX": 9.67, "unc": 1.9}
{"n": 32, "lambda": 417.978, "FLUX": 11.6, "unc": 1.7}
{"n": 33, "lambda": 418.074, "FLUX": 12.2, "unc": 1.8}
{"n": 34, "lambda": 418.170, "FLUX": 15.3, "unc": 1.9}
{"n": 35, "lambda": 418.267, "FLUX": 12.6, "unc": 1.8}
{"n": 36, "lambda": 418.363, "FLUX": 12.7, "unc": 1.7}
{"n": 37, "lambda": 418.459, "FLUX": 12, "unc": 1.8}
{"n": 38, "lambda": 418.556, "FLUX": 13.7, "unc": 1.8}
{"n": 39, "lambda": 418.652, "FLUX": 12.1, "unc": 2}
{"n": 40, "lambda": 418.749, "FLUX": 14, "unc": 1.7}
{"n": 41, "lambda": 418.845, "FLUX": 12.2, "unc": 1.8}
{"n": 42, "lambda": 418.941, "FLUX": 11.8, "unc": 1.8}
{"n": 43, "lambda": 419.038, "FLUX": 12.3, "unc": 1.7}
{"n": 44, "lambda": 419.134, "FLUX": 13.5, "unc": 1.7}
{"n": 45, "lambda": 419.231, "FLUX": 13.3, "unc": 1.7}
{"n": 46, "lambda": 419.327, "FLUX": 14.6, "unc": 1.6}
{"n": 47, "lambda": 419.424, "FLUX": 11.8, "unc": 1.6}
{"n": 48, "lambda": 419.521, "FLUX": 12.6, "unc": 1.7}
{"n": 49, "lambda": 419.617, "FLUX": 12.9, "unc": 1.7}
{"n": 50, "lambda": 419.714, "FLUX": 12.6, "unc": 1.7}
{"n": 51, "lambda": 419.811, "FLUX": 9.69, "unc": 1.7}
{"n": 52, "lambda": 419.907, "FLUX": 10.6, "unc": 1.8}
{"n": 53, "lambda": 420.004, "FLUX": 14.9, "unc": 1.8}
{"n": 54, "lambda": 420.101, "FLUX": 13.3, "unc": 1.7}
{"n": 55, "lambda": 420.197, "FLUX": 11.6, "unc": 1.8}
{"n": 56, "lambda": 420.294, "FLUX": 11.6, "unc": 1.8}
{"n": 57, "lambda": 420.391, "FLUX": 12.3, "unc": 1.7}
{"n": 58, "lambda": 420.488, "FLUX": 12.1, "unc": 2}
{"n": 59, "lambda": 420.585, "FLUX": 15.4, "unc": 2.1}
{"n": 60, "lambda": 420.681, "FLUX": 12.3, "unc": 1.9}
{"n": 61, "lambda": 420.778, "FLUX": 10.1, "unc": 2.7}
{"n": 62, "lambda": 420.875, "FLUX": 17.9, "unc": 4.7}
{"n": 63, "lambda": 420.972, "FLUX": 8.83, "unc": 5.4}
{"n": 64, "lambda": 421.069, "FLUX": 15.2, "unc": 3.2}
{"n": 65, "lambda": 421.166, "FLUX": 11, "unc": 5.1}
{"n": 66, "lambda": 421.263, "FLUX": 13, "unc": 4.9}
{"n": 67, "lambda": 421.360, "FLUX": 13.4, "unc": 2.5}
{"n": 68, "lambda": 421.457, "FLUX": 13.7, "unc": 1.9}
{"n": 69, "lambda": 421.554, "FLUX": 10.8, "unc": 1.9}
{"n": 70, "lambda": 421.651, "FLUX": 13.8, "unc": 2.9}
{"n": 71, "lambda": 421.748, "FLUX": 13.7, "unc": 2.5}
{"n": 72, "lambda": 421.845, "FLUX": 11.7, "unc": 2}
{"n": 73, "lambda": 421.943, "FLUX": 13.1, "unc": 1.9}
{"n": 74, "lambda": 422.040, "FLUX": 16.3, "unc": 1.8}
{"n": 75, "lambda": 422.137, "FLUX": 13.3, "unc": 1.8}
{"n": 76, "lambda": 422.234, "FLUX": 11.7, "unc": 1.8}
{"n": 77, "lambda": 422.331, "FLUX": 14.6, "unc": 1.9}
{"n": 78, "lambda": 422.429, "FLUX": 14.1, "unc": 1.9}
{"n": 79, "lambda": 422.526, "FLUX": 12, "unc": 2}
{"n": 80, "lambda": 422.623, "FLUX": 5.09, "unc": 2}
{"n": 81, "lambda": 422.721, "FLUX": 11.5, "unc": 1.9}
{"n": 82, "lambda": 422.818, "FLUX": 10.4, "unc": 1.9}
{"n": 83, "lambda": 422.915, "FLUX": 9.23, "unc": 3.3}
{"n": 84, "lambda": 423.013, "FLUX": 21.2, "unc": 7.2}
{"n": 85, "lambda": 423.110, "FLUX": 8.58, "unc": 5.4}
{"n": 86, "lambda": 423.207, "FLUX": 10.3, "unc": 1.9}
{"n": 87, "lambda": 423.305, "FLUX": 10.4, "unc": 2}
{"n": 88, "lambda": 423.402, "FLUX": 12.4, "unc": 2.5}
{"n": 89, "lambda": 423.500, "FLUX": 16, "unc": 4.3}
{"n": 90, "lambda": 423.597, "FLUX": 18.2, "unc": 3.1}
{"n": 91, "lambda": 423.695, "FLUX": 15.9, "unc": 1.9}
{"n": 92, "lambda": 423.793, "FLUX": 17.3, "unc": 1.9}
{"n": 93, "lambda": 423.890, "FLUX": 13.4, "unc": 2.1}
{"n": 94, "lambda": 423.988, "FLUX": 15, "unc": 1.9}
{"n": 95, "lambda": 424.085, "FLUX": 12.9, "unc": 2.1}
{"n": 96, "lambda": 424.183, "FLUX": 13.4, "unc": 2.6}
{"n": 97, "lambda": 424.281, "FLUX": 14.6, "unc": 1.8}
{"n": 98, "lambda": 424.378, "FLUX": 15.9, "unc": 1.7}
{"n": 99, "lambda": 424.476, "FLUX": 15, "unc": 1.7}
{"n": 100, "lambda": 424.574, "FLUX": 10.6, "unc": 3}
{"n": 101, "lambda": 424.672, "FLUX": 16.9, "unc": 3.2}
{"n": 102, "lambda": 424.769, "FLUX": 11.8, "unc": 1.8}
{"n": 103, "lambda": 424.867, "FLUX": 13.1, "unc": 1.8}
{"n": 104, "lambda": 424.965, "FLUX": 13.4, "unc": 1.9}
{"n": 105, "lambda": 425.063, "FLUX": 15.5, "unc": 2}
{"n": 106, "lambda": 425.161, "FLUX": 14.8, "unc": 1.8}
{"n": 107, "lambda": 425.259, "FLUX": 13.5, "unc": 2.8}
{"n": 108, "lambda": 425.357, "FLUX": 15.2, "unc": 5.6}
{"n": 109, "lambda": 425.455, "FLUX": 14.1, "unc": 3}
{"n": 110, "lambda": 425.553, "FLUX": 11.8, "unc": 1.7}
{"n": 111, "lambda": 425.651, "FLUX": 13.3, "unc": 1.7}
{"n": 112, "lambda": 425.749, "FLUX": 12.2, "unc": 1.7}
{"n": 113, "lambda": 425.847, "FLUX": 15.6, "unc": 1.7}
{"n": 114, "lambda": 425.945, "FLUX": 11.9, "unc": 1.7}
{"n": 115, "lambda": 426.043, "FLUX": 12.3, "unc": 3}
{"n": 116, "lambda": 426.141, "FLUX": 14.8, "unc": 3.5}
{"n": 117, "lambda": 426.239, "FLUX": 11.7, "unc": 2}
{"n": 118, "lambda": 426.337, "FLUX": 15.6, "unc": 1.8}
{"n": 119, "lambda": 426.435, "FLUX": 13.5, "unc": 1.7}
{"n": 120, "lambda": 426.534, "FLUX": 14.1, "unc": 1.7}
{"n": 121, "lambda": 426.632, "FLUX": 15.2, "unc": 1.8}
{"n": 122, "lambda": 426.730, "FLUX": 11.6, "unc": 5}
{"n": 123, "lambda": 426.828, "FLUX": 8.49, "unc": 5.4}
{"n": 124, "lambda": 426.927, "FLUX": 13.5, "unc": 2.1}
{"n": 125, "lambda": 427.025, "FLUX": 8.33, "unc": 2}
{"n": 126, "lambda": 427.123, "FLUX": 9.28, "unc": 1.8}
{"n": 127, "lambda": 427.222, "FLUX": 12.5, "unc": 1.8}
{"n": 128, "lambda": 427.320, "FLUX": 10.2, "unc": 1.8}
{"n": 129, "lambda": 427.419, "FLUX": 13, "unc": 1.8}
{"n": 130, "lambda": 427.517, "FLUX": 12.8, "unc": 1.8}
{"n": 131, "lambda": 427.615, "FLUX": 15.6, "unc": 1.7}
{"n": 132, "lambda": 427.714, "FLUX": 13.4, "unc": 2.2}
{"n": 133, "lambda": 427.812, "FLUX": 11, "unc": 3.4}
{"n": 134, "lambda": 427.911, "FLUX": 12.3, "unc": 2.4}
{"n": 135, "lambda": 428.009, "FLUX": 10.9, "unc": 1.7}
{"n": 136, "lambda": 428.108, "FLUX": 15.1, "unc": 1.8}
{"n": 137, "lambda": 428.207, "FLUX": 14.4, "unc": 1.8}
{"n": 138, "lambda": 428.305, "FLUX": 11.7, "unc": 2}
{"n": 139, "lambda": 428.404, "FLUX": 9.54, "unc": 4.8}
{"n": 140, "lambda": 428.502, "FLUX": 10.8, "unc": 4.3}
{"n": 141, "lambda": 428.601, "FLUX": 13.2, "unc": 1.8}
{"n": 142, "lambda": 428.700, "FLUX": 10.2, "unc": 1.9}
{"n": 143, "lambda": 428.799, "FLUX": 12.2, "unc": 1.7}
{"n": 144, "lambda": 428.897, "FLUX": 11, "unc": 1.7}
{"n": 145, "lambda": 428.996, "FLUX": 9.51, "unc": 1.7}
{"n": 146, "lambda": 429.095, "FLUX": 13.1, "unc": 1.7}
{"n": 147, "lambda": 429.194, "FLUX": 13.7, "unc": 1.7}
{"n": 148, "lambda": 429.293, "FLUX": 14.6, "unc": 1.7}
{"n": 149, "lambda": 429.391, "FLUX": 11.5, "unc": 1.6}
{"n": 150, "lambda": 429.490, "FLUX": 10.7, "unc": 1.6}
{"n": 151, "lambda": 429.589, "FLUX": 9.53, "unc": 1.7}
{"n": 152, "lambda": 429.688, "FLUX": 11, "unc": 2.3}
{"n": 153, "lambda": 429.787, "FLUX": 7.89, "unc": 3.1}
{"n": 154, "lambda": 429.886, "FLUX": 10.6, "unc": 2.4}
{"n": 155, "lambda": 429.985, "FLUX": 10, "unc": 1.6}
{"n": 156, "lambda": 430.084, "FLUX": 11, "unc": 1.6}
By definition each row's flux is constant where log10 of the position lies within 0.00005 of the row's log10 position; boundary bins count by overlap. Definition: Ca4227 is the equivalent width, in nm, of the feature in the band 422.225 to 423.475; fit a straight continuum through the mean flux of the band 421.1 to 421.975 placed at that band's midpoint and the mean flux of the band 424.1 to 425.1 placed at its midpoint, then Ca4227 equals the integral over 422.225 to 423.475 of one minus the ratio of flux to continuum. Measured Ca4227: 0.14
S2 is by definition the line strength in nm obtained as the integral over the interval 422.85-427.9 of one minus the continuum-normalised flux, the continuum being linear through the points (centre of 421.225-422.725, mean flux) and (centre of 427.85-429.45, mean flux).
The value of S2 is -0.39 nm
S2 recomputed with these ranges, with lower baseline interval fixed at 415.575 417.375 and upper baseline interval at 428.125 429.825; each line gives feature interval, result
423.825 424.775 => -0.180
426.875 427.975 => -0.031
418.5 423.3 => -0.180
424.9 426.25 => -0.213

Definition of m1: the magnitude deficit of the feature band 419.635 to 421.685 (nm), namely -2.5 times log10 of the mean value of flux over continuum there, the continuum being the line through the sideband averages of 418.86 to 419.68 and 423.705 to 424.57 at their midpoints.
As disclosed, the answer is 0.06 mag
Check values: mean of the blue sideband 12.8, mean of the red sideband 14.5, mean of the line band 12.6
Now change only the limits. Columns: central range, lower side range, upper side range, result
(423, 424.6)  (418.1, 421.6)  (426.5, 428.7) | -0.139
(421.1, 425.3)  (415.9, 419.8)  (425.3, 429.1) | -0.072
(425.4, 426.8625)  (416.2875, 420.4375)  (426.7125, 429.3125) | -0.097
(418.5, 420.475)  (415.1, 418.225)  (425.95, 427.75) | -0.009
